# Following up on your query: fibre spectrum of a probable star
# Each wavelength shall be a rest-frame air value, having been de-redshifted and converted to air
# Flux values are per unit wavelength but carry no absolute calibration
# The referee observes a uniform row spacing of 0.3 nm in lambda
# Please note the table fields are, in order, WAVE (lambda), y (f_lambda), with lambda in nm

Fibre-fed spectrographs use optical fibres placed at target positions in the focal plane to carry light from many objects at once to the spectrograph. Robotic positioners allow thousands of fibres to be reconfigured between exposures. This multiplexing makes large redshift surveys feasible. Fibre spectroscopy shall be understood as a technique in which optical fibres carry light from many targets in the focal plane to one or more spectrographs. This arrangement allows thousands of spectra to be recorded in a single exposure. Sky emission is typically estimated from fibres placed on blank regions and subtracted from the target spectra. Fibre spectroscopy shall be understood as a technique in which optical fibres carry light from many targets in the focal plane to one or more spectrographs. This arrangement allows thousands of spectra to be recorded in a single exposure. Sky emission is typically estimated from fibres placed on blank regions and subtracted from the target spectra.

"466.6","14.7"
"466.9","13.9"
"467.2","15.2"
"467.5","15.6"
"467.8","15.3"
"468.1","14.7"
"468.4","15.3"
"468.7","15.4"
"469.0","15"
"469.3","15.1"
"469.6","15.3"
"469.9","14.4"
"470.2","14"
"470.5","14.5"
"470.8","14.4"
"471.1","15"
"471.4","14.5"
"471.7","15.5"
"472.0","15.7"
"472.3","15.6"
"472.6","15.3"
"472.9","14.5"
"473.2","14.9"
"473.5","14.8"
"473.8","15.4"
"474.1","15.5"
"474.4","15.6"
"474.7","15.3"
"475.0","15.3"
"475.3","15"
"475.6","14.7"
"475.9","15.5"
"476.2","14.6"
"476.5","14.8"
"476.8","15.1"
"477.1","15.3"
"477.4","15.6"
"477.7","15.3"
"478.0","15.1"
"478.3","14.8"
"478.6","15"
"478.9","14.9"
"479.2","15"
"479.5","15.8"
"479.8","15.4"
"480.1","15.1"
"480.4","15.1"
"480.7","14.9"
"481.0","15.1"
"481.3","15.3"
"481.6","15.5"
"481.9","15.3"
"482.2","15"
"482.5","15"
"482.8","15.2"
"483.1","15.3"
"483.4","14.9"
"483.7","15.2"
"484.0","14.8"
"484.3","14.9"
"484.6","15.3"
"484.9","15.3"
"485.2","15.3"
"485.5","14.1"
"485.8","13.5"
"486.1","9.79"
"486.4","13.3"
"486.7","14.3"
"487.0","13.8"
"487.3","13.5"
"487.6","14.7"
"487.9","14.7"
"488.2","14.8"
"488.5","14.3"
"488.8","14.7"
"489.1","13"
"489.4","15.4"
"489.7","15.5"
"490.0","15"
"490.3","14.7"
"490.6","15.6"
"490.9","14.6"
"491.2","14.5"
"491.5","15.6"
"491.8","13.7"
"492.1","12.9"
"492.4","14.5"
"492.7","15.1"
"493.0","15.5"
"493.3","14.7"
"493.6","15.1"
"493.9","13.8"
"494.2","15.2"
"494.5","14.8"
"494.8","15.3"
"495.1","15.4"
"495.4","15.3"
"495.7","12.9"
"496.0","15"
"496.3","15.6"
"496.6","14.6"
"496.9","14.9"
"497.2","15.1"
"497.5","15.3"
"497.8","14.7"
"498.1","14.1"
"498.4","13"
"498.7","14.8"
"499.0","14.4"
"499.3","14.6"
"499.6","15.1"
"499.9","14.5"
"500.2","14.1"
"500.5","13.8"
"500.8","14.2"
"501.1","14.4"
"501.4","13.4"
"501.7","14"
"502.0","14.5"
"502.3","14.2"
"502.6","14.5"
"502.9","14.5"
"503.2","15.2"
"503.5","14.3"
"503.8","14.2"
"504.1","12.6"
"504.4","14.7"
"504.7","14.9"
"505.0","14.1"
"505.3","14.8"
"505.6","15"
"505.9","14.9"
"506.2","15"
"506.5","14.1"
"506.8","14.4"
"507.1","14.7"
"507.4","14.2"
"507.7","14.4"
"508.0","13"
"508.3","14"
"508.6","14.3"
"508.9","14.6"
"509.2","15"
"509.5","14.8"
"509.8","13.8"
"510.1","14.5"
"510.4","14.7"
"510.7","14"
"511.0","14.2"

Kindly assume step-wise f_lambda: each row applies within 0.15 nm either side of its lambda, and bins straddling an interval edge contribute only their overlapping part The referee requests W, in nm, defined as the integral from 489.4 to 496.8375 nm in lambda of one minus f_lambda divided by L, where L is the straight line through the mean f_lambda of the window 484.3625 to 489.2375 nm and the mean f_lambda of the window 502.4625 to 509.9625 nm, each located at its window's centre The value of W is -0.34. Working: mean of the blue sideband 14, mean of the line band 14.8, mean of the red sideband 14.4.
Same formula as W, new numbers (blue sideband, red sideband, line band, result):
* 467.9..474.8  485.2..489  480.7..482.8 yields -0.14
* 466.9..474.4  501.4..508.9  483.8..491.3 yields 0.16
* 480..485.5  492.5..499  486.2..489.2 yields 0.18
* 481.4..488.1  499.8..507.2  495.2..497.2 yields -0.05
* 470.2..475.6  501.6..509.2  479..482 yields -0.07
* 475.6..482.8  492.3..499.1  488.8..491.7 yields 0.01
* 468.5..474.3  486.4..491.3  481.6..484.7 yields -0.09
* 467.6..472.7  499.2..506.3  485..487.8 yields 0.20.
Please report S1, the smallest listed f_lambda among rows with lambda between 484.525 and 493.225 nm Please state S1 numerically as 9.79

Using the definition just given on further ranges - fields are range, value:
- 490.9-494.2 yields 12.9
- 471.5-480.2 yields 14.5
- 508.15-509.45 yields 14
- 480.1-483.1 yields 14.9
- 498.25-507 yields 12.6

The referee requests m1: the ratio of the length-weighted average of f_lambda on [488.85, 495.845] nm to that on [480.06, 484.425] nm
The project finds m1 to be 1.0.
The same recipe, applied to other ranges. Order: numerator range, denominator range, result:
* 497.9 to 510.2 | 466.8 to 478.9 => 0.95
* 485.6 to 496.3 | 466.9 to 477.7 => 0.96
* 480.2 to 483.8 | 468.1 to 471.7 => 1.02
